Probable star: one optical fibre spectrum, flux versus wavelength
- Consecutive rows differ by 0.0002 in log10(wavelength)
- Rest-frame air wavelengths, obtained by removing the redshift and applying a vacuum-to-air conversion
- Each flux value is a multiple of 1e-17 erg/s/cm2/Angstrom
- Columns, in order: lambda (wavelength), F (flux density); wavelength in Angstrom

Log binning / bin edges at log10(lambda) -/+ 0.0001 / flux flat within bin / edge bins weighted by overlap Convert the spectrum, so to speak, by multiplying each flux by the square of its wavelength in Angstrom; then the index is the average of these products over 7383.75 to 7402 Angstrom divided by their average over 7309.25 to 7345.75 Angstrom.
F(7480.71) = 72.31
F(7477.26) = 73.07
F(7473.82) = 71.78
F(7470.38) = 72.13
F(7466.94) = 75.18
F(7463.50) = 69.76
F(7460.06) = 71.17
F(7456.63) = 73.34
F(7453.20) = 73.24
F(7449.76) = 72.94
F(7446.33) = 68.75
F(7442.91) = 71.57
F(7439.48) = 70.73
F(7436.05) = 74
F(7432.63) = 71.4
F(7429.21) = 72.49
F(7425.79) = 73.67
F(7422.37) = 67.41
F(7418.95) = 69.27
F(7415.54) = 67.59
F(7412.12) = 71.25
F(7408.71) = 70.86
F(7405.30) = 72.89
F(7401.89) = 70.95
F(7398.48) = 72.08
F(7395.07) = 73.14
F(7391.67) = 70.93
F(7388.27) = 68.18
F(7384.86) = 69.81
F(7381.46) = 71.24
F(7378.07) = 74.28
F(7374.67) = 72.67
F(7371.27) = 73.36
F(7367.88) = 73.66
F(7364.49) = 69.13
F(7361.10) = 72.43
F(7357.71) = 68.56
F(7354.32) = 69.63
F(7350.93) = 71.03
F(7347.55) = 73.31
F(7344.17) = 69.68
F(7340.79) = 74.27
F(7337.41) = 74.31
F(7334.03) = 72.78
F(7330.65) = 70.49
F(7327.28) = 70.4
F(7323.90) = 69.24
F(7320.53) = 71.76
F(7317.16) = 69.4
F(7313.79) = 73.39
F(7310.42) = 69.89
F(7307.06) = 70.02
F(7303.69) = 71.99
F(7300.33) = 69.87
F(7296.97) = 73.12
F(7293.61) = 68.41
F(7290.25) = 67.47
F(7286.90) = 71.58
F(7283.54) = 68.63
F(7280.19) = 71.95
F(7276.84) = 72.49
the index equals 1.01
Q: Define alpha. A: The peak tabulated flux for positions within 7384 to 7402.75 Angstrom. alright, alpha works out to 73.14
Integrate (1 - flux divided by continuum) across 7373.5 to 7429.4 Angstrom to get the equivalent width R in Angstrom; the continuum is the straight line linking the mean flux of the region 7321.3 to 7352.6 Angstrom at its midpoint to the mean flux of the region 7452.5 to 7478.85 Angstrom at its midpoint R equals 0.8 Angstrom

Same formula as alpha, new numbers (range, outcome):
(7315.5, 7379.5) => 74.31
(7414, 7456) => 74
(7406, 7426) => 73.67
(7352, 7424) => 74.28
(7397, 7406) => 72.89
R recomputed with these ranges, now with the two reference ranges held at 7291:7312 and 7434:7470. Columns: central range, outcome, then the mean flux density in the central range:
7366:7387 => -0.34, 72.4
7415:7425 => 0.43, 68.7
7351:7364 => 0.15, 70.2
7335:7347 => -0.33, 72.8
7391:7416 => 0.04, 71.4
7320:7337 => -0.10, 71.1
